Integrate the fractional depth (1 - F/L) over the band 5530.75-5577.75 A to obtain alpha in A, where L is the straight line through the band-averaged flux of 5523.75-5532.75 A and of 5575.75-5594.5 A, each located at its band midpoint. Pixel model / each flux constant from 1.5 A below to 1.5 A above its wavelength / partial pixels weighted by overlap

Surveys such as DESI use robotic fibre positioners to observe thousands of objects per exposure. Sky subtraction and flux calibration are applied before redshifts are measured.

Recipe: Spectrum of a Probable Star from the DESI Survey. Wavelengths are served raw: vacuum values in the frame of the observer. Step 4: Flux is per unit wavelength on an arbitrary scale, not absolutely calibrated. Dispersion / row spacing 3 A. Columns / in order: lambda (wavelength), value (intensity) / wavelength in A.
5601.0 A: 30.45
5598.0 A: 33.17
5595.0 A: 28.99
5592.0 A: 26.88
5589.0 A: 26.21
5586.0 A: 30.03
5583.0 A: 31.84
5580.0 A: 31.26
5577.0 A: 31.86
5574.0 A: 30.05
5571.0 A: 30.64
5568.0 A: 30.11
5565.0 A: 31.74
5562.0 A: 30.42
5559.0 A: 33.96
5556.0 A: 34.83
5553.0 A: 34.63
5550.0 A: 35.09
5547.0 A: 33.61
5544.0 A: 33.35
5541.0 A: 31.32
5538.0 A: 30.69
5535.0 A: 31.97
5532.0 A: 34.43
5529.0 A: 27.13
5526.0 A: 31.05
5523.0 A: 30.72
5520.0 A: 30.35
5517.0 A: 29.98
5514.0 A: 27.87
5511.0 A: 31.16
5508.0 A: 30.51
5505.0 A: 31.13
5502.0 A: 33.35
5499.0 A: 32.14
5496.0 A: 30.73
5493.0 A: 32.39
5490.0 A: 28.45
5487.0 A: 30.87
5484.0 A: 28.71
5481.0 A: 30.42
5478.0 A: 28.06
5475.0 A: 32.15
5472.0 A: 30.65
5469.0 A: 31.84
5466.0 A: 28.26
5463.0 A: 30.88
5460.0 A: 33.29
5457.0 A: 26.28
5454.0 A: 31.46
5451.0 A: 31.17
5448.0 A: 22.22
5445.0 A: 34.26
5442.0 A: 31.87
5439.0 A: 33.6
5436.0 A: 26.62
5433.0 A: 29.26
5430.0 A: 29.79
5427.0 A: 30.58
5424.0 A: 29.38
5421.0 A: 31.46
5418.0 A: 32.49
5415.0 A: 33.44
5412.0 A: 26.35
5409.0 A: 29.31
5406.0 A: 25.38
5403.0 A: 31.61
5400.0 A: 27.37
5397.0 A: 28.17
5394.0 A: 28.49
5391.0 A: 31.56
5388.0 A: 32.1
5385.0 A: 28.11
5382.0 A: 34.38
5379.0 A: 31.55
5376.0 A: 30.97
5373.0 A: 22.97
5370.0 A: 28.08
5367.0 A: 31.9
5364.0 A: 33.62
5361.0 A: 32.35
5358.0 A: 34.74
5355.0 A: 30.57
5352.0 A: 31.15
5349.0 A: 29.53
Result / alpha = -3.6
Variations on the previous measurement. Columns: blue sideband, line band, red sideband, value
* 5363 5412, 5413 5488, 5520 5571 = 0.6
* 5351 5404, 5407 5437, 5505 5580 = 0.9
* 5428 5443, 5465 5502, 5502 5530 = -0.4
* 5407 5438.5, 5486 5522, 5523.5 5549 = 0.5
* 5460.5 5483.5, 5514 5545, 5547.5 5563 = 1.8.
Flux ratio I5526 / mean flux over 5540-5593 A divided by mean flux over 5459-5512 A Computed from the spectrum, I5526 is 1.03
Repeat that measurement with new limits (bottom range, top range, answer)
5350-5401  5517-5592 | 1.03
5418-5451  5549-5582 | 1.07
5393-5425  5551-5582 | 1.09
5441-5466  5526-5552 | 1.07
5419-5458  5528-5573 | 1.08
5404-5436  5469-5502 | 1.03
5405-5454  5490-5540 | 1.03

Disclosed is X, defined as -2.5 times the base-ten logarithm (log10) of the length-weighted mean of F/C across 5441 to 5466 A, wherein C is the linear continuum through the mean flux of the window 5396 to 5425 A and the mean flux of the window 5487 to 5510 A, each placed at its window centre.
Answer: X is 0.01 mag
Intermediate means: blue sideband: 29.5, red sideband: 31.2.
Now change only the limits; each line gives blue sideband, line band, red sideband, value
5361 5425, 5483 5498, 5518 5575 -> 0.030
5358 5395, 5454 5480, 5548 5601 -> 0.025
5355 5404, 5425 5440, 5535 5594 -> 0.034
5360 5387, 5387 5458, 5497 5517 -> 0.031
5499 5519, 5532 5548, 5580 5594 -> -0.079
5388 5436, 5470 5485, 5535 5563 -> 0.042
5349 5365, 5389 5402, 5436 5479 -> 0.084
